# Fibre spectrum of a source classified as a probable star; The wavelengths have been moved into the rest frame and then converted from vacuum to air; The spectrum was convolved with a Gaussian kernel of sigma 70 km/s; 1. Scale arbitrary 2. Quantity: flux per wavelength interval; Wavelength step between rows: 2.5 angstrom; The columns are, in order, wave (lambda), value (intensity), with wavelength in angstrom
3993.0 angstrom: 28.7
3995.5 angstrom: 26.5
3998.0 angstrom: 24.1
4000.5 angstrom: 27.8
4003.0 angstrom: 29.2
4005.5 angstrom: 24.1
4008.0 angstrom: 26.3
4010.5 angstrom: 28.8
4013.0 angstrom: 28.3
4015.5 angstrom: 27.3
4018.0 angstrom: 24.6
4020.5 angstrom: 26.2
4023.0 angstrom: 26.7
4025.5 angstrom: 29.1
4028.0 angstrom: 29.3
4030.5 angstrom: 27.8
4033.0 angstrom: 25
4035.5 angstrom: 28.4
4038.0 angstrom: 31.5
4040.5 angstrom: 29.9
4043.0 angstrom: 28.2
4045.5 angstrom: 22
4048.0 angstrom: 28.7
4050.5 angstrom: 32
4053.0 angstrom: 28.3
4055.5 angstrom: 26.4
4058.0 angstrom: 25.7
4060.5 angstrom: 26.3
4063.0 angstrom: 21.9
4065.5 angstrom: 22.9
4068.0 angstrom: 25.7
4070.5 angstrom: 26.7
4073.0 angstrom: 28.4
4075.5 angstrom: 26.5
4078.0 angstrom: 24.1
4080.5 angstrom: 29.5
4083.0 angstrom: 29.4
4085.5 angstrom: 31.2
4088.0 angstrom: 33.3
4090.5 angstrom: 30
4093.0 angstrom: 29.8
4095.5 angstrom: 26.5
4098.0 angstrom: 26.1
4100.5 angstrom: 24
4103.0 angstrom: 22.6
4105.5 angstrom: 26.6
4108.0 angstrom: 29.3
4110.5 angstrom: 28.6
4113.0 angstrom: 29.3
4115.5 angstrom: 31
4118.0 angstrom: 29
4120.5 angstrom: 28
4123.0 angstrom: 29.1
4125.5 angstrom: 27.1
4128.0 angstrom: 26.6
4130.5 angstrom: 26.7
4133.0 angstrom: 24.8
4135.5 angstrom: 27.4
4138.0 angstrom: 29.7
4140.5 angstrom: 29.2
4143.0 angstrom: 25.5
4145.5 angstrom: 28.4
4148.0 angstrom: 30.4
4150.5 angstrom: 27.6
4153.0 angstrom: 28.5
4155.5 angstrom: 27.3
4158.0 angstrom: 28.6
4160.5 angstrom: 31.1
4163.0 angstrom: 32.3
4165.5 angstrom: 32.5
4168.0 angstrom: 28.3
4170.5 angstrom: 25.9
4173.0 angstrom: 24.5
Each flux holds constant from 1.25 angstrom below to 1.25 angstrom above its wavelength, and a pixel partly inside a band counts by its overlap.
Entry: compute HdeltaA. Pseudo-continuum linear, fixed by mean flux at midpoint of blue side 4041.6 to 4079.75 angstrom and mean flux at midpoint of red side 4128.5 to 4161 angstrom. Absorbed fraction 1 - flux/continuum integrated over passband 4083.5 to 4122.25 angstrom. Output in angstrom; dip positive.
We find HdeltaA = -1.8 angstrom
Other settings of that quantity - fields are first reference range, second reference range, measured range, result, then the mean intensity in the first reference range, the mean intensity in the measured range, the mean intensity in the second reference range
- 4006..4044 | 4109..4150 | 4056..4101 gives 1.3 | 27.8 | 27.2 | 28.2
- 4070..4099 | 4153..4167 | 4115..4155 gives 2.2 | 28.5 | 28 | 30.2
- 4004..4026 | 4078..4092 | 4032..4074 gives 2.3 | 26.8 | 26.9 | 30.1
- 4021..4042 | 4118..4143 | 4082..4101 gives -0.7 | 28.4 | 29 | 27.6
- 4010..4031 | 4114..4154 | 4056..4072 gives 1.6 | 27.5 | 25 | 28.1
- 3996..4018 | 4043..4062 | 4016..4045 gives -0.8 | 26.8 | 27.7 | 27.1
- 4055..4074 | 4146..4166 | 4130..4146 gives 0.8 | 25.4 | 27.4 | 29.6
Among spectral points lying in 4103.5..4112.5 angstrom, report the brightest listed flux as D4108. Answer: 29.3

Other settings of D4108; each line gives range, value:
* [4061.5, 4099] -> 33.3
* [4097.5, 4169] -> 32.5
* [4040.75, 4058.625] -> 32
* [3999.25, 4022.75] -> 29.2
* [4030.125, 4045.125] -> 31.5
